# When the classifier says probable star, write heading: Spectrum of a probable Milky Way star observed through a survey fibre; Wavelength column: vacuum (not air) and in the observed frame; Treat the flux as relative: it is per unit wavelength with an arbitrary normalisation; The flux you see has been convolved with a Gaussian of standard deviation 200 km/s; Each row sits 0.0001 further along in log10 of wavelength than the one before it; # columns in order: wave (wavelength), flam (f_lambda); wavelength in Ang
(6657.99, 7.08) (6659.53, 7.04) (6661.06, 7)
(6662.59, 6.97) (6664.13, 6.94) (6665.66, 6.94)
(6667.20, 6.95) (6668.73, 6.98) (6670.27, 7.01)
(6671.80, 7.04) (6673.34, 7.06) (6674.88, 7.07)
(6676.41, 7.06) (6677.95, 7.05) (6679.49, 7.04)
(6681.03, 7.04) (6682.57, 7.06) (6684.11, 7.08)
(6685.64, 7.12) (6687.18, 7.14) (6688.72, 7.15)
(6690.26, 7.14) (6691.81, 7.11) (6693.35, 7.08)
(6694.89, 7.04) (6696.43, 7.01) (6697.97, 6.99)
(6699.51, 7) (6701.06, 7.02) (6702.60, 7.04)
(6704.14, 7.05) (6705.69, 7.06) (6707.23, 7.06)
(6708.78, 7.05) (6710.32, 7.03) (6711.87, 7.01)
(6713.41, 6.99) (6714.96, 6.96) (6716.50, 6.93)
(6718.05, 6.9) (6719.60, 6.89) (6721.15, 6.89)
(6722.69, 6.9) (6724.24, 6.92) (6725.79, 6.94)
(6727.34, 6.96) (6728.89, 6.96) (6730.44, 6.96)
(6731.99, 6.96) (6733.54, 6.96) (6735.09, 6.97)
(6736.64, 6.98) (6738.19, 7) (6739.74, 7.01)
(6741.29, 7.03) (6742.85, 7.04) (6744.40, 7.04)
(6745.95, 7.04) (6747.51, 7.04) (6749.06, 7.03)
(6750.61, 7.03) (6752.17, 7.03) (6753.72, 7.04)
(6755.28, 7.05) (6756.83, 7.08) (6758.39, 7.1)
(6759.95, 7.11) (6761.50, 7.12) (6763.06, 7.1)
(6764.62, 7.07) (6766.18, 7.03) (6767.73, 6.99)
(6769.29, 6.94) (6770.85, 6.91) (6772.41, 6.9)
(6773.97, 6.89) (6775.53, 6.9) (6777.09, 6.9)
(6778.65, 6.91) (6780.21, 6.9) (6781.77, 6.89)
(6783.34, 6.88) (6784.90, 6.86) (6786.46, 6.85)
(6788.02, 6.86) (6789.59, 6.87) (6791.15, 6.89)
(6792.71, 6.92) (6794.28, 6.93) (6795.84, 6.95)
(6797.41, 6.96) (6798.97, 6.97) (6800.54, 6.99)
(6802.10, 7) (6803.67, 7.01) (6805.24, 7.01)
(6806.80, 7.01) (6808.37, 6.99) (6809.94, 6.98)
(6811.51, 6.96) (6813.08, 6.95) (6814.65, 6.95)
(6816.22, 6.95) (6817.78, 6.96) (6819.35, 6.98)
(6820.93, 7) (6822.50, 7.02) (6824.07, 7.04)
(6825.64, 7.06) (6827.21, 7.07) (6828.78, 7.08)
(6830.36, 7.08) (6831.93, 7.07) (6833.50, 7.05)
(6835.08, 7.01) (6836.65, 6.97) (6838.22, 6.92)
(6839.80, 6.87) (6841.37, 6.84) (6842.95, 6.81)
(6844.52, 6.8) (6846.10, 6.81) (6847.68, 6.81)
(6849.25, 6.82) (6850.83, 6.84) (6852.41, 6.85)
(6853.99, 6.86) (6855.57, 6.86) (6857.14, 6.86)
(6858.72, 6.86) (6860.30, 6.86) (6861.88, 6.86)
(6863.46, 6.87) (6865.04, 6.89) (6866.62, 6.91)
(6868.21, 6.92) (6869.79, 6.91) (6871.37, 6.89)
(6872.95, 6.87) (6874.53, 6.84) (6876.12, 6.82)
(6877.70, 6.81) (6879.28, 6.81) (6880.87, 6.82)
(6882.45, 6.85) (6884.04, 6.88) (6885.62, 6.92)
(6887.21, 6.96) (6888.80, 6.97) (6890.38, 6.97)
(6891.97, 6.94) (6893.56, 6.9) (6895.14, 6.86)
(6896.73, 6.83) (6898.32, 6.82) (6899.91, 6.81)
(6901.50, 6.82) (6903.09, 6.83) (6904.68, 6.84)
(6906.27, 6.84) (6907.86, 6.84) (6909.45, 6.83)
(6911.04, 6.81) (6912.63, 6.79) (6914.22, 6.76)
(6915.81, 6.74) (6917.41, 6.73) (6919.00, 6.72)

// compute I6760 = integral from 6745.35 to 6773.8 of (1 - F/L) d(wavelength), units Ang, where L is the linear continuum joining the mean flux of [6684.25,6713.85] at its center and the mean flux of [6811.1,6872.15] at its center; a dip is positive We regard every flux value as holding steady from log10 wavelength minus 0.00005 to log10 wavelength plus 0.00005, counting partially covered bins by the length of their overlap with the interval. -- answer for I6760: -0.1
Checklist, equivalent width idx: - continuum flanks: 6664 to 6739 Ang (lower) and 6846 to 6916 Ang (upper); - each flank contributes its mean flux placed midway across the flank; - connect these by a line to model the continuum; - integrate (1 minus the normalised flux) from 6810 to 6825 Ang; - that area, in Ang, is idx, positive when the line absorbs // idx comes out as -0.1 Ang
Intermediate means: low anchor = 7.01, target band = 6.98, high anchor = 6.86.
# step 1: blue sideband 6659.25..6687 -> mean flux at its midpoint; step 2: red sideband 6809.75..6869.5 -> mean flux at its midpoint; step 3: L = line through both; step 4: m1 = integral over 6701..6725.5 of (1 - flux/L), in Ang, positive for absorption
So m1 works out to 0.09 Ang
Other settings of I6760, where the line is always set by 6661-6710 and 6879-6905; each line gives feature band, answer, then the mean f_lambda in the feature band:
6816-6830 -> -0.2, 7.02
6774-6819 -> 0.1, 6.94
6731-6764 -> -0.2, 7.04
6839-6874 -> 0.2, 6.86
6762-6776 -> 0.0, 6.97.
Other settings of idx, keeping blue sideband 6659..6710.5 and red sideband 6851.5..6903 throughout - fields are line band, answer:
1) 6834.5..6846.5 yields 0.04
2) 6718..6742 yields 0.17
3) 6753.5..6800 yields 0.02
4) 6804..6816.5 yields -0.08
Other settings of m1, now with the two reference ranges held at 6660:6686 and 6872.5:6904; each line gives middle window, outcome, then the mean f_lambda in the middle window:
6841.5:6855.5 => 0.1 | 6.82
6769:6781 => 0.1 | 6.91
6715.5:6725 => 0.1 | 6.91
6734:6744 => 0.0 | 7.01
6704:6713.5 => -0.1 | 7.04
